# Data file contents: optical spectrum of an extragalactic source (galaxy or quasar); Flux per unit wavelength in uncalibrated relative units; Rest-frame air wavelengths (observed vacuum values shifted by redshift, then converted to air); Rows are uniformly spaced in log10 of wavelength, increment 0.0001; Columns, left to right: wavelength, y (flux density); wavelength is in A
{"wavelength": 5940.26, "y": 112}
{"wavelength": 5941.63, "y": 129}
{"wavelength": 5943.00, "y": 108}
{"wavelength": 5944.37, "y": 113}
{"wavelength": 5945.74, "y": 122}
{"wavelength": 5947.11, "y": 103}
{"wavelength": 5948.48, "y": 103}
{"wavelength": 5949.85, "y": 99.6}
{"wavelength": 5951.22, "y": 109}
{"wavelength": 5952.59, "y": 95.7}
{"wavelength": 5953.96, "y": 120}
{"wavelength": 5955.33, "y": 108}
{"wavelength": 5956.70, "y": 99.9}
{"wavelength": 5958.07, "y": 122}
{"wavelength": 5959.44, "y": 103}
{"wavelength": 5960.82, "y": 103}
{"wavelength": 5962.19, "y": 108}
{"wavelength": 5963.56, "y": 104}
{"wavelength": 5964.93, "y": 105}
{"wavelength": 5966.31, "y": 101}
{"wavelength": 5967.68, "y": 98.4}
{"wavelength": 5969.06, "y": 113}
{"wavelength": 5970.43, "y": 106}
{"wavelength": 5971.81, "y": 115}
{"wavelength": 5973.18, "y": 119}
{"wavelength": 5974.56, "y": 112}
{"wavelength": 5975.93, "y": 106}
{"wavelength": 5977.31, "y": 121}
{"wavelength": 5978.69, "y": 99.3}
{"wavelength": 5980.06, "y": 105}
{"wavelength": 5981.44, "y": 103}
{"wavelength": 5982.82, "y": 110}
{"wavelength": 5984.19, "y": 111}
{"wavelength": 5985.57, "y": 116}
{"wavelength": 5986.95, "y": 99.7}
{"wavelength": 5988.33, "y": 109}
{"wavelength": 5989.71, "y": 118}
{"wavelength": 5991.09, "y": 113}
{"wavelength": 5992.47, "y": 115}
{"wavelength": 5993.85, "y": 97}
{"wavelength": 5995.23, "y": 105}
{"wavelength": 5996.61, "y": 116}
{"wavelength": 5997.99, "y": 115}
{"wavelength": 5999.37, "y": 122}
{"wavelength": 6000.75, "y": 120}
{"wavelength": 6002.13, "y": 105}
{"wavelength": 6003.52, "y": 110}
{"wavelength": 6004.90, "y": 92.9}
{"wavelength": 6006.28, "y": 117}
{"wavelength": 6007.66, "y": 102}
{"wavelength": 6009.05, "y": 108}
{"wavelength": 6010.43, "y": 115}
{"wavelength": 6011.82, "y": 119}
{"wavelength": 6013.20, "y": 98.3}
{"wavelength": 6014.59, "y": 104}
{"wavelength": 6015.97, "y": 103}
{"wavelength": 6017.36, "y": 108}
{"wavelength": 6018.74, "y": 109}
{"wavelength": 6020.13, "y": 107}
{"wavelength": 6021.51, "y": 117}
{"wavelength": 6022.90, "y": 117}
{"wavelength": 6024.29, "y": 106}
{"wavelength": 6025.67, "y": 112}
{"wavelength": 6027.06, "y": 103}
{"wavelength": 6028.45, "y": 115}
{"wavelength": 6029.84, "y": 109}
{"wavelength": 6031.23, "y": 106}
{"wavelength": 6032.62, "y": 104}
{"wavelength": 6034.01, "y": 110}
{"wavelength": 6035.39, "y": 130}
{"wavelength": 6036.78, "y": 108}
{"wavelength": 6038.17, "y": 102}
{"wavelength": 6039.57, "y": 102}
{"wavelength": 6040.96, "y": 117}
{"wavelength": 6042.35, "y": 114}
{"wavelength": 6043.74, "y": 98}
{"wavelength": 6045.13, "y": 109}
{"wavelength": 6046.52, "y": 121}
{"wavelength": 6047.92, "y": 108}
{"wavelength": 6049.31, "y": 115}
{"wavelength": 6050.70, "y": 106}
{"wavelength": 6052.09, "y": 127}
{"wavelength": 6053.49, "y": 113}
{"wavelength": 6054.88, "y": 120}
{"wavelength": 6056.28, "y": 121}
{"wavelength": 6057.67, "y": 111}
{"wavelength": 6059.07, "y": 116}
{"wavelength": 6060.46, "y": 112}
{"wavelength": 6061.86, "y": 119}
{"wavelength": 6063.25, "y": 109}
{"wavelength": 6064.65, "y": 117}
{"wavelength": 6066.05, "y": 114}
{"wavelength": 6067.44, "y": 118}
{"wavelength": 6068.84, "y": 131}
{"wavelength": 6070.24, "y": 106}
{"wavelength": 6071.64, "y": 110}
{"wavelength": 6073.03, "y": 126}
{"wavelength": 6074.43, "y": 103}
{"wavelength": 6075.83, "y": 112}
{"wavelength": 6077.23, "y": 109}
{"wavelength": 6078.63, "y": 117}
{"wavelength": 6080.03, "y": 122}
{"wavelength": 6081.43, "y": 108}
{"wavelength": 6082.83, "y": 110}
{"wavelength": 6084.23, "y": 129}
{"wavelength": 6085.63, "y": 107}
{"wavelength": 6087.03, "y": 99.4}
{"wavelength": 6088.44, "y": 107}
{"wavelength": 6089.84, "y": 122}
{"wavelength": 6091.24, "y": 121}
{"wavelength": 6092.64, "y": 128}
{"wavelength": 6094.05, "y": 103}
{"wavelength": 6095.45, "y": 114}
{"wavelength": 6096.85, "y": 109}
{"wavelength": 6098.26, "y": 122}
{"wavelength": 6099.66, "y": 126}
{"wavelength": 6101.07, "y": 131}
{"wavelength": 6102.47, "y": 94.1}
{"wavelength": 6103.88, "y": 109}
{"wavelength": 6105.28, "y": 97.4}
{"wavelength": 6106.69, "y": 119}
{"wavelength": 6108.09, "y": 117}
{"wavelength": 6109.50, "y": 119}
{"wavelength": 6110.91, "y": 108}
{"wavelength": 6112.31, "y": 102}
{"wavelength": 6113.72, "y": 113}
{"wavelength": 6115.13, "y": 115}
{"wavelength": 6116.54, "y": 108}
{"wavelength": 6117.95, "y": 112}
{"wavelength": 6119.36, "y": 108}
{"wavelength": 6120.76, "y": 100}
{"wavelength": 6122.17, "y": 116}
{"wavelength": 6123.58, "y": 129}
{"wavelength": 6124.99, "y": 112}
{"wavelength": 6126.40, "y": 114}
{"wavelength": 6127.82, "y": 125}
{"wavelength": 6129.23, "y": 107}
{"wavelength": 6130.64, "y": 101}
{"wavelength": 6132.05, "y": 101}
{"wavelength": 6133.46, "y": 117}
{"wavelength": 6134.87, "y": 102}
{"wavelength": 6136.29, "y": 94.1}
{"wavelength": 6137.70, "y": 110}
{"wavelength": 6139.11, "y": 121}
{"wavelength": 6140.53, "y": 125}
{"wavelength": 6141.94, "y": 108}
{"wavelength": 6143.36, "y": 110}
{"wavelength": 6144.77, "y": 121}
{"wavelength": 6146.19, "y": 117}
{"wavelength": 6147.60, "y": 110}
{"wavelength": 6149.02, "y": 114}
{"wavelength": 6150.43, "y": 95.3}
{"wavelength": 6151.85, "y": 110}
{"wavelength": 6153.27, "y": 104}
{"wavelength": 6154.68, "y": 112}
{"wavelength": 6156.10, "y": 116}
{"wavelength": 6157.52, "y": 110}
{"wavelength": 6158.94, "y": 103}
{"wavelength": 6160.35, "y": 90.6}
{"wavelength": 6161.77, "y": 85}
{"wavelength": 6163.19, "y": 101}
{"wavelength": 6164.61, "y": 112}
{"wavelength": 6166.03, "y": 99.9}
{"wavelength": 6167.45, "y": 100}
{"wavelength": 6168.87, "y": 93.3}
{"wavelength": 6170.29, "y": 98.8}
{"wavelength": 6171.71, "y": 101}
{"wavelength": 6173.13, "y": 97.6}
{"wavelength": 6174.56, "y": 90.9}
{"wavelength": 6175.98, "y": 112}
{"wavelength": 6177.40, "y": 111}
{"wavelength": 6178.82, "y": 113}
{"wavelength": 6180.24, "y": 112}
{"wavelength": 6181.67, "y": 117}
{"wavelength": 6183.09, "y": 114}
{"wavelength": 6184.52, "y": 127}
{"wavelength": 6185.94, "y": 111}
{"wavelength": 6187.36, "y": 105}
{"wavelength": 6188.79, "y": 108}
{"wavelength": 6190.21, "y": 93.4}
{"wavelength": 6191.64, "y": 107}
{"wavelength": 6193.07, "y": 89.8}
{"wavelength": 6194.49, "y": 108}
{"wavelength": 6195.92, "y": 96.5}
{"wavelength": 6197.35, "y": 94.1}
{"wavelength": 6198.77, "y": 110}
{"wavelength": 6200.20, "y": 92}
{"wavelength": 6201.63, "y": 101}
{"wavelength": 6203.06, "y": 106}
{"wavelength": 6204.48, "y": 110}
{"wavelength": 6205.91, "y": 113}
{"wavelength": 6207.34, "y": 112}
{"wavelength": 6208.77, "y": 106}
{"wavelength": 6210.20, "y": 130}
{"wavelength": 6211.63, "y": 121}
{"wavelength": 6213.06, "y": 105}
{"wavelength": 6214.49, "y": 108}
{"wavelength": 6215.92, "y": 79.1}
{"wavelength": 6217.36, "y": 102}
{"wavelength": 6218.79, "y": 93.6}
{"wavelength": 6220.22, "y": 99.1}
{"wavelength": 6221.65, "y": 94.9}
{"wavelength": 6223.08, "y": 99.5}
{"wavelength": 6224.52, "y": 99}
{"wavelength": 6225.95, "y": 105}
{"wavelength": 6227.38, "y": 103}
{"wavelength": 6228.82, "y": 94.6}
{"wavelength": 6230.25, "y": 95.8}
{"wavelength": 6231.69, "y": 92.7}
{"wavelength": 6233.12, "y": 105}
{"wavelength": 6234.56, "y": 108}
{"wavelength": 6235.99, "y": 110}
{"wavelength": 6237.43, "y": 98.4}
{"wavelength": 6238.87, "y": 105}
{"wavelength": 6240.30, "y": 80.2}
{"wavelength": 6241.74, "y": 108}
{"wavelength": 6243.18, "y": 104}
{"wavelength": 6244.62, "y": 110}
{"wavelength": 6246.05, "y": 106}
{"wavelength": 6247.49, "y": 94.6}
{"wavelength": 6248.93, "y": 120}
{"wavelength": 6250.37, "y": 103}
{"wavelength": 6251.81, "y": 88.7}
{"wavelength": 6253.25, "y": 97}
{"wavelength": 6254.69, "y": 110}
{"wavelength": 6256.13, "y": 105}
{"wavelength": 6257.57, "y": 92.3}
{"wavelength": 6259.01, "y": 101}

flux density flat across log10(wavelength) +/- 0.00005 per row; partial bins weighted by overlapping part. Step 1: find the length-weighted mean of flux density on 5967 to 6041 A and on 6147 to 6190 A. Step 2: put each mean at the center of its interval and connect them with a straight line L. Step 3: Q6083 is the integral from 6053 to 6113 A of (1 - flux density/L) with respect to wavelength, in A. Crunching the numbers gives -3.6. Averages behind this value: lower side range 110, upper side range 106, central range 114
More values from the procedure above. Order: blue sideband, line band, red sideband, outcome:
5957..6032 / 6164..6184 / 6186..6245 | -0.31 A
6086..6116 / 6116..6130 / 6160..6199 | -0.35 A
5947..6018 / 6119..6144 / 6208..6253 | -1.56 A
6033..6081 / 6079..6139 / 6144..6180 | -1.54 A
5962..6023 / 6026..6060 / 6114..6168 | -0.88 A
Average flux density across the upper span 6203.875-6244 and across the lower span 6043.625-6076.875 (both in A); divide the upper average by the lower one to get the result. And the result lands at 0.9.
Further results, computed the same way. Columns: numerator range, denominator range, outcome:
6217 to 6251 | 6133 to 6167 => 0.94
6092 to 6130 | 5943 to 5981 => 1.05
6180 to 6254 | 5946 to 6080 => 0.94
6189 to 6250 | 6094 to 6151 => 0.92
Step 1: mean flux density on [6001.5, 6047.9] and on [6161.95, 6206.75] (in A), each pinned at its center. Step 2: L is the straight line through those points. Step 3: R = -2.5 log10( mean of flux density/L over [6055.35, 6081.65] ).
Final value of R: -0.07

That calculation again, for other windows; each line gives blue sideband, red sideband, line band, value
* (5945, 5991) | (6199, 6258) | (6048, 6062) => -0.09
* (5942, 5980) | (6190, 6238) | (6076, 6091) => -0.08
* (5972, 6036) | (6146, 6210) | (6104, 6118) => -0.04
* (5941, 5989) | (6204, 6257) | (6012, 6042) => -0.02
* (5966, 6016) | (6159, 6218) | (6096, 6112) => -0.07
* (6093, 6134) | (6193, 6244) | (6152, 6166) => 0.04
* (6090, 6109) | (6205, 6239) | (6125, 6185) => 0.02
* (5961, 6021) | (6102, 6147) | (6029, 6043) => -0.01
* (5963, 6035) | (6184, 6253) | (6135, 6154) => -0.05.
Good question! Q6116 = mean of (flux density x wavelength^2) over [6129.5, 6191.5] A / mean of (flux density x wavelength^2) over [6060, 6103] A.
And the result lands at 0.96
